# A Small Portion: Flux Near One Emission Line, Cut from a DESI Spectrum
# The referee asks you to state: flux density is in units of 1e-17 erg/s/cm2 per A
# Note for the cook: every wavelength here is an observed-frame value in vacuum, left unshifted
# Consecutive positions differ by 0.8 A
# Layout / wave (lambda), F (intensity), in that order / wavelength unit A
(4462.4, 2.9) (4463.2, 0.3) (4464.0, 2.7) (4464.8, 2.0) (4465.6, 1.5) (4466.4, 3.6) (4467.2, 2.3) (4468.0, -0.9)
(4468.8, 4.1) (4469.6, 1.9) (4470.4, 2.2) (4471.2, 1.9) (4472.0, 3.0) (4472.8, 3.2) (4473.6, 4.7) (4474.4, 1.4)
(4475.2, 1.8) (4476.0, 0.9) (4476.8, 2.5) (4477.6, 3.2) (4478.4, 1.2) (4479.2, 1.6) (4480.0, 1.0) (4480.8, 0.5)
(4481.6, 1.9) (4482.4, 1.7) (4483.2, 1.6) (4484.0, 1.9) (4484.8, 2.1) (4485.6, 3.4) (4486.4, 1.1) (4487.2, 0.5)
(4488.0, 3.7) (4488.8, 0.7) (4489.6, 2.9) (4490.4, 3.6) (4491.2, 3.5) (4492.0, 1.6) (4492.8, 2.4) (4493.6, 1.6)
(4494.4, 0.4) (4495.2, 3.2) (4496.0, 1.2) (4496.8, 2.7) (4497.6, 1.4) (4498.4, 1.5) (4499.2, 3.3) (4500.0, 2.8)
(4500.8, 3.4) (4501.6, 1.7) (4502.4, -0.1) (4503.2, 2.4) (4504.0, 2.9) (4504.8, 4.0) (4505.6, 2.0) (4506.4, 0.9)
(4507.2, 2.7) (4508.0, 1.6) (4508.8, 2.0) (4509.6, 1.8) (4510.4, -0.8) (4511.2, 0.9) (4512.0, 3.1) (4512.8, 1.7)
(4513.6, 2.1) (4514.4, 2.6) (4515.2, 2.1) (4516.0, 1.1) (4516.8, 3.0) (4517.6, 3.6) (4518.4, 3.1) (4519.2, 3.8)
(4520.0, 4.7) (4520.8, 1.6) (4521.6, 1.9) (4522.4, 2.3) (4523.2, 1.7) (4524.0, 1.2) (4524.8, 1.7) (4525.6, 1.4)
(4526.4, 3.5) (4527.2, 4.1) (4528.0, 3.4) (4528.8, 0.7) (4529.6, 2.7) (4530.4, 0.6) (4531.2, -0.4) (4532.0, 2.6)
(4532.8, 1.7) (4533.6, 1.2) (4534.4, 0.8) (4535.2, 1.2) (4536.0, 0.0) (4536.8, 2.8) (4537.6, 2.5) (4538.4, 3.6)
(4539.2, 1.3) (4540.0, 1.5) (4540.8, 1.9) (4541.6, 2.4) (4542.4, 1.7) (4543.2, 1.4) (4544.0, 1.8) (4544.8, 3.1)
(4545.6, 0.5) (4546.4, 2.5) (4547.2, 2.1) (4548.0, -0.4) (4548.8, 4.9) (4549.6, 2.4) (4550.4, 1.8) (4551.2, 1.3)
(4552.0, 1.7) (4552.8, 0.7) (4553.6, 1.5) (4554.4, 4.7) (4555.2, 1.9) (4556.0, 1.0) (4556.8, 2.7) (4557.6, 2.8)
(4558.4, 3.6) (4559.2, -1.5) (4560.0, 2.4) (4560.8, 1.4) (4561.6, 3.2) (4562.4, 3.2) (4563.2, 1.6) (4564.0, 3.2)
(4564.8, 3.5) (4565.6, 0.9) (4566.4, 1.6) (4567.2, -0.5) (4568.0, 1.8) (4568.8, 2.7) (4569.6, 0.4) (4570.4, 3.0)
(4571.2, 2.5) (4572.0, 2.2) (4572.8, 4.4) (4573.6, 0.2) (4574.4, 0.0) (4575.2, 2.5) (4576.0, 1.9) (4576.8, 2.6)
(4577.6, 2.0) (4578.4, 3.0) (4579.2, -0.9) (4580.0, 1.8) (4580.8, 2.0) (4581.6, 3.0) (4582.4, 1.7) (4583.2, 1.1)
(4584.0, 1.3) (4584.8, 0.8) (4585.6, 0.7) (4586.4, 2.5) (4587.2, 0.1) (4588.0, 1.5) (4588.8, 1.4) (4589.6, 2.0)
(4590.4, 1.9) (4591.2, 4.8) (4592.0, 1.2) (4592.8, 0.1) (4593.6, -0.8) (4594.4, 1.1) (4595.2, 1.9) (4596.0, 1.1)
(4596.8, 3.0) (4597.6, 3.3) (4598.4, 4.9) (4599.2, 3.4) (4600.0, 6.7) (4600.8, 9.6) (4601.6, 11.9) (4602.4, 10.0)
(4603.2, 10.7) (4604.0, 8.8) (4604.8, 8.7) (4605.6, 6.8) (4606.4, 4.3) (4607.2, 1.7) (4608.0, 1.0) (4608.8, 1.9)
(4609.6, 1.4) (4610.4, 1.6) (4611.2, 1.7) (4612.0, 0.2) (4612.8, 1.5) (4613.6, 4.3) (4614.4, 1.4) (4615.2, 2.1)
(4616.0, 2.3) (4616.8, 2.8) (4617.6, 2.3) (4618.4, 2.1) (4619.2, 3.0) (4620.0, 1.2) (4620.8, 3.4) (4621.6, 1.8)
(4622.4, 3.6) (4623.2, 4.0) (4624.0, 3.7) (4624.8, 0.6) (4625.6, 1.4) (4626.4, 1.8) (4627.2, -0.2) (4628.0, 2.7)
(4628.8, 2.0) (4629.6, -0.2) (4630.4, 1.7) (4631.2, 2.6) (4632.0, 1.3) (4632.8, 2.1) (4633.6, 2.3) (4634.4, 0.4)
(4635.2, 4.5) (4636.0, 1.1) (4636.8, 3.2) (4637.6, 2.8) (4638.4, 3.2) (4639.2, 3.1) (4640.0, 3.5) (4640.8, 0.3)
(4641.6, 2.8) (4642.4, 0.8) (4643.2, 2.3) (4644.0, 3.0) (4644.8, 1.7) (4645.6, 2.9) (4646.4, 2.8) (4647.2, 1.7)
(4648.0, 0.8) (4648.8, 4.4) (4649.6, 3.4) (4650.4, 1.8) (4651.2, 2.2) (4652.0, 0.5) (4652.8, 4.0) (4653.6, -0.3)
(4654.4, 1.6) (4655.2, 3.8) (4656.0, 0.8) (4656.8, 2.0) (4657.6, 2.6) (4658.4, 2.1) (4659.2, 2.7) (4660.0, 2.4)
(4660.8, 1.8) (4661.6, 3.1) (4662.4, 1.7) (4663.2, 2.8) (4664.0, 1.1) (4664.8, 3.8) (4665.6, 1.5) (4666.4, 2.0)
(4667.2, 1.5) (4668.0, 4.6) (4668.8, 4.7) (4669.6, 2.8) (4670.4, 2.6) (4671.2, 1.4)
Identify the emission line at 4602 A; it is [O II] 3727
